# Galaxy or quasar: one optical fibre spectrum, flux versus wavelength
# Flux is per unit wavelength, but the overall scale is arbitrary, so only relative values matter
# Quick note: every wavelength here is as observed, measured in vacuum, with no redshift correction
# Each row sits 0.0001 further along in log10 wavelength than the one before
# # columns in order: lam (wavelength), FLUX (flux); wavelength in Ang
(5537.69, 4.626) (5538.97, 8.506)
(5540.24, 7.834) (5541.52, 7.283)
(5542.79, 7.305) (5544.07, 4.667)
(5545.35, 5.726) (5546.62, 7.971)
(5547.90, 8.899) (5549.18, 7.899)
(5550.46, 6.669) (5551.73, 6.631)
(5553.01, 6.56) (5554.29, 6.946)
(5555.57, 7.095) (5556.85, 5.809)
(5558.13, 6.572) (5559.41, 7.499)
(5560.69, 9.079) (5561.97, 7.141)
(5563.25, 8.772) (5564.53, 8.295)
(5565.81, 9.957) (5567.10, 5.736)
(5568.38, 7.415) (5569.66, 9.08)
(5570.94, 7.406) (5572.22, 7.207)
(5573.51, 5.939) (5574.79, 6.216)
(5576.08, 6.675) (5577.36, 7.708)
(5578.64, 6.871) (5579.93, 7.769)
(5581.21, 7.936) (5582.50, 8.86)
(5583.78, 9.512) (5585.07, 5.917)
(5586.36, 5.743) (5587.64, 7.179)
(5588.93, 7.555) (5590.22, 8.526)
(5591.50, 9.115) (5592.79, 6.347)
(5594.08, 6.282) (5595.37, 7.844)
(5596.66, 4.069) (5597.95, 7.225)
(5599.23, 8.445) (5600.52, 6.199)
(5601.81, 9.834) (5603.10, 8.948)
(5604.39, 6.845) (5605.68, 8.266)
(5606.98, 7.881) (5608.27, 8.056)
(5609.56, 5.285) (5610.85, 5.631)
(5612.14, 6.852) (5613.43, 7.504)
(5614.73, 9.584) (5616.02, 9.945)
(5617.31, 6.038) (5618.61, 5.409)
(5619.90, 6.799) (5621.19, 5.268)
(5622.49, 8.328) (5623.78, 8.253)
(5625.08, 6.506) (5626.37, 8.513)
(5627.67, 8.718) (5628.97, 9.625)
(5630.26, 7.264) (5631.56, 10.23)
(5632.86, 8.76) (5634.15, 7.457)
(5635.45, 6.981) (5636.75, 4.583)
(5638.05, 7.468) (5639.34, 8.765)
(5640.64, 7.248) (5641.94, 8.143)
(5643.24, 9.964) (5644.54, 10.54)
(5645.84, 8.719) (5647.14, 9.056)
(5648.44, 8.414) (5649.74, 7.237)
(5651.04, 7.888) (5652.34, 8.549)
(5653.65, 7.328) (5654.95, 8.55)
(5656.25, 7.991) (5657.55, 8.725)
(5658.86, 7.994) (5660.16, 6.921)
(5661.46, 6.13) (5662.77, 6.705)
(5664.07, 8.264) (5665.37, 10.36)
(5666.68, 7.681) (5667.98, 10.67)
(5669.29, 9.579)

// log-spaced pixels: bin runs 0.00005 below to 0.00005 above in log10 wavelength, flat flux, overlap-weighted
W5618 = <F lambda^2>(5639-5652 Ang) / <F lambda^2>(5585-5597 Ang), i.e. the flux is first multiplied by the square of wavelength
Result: 1.26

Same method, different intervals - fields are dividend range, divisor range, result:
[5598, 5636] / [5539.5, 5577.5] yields 1.08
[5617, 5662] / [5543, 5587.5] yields 1.11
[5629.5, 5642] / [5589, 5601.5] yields 1.08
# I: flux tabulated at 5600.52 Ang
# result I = 6.199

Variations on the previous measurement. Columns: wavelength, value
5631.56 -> 10.23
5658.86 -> 7.994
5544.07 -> 4.667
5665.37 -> 10.36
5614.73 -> 9.584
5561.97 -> 7.141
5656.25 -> 7.991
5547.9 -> 8.899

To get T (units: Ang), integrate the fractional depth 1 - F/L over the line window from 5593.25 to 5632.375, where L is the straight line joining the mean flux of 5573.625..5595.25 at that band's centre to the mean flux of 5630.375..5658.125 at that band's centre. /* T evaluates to 1.2 Ang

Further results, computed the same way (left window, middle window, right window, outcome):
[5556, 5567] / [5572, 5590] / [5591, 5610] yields 0.8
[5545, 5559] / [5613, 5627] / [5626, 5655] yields 0.9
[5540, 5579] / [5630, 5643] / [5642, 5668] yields 0.5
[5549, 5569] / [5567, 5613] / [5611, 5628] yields 0.6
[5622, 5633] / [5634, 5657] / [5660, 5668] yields 0.4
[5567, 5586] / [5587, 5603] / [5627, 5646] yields 0.5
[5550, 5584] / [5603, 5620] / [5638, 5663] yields 1.1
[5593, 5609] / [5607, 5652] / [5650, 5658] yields 0.1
